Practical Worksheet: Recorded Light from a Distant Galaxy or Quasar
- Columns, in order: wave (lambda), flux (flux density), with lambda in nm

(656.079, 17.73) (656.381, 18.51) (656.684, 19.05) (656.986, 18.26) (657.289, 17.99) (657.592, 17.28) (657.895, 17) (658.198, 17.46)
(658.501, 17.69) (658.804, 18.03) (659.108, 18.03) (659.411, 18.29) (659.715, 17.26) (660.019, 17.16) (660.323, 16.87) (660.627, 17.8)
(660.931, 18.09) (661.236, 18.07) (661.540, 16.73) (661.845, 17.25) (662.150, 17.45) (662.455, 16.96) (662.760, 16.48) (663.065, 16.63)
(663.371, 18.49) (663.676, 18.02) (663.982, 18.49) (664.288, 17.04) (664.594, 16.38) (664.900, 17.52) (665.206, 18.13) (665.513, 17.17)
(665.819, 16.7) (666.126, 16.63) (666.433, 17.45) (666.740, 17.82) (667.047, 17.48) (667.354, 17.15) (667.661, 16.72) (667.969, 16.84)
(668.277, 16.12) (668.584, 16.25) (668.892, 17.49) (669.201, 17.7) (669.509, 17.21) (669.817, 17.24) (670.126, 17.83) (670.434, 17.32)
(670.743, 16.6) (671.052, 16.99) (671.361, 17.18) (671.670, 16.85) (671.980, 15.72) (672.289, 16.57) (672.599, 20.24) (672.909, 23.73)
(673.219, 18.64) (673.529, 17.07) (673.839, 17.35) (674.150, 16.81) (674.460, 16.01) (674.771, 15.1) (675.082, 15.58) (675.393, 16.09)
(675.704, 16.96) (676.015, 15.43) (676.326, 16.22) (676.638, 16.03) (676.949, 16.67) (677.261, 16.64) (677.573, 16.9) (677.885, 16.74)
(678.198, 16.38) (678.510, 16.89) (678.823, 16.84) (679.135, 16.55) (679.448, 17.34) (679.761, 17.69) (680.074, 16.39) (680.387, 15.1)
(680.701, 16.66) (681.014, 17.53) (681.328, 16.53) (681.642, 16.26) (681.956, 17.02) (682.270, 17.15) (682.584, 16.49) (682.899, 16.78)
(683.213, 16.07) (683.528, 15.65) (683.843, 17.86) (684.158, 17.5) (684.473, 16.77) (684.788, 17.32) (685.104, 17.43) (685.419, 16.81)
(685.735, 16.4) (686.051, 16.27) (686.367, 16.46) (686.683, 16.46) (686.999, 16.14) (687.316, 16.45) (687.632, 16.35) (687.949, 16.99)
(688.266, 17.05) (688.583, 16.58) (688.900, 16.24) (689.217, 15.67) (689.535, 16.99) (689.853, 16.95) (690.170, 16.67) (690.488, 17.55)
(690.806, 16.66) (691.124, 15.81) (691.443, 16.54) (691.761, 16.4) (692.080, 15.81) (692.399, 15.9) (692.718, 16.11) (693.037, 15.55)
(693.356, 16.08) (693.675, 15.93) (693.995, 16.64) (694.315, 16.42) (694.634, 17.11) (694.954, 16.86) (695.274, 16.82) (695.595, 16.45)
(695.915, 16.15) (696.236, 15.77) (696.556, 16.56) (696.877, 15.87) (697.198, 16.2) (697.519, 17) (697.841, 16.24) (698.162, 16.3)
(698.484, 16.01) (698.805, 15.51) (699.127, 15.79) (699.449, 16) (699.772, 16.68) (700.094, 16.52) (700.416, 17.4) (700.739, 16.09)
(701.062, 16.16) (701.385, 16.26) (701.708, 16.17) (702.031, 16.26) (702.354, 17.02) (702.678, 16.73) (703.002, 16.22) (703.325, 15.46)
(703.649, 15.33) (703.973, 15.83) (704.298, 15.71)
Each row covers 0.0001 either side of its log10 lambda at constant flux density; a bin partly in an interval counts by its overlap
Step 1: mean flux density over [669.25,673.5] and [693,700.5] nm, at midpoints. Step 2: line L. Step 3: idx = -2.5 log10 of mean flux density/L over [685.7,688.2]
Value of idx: 0.03 mag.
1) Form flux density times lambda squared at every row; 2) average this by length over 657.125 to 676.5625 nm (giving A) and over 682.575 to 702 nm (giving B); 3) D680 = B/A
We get 1.03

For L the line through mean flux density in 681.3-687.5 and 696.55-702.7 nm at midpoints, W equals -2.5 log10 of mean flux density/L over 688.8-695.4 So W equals 0.01 mag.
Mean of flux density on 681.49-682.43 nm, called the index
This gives 16.8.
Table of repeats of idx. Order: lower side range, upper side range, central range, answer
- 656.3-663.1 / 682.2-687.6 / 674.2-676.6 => 0.070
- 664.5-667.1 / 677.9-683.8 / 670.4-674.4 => -0.047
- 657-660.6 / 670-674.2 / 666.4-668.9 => 0.046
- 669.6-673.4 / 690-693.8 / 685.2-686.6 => 0.014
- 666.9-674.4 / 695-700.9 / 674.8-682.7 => 0.036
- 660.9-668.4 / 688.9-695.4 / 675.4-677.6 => 0.035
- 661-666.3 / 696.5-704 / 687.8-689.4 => 0.005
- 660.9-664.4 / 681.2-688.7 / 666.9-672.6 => 0.011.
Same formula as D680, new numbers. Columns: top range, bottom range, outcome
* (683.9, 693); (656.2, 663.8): 1.02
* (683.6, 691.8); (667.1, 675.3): 1.02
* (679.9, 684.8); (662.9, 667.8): 1.01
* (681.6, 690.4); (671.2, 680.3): 1.01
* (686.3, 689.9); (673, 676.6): 1.04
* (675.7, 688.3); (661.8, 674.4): 1.00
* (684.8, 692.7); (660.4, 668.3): 1.03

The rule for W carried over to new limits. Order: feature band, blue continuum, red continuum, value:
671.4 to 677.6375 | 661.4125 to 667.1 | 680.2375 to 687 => 0.00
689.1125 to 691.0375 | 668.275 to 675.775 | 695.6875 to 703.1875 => -0.01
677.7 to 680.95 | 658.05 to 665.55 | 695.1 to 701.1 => 0.02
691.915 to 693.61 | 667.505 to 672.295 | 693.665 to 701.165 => 0.04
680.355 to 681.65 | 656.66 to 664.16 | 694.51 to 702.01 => 0.02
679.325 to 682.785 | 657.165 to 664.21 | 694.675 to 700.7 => 0.01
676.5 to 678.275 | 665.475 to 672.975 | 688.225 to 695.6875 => 0.03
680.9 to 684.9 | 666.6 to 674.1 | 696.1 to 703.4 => 0.01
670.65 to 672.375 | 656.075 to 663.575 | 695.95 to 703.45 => 0.04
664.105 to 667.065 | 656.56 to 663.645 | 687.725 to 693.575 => 0.01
